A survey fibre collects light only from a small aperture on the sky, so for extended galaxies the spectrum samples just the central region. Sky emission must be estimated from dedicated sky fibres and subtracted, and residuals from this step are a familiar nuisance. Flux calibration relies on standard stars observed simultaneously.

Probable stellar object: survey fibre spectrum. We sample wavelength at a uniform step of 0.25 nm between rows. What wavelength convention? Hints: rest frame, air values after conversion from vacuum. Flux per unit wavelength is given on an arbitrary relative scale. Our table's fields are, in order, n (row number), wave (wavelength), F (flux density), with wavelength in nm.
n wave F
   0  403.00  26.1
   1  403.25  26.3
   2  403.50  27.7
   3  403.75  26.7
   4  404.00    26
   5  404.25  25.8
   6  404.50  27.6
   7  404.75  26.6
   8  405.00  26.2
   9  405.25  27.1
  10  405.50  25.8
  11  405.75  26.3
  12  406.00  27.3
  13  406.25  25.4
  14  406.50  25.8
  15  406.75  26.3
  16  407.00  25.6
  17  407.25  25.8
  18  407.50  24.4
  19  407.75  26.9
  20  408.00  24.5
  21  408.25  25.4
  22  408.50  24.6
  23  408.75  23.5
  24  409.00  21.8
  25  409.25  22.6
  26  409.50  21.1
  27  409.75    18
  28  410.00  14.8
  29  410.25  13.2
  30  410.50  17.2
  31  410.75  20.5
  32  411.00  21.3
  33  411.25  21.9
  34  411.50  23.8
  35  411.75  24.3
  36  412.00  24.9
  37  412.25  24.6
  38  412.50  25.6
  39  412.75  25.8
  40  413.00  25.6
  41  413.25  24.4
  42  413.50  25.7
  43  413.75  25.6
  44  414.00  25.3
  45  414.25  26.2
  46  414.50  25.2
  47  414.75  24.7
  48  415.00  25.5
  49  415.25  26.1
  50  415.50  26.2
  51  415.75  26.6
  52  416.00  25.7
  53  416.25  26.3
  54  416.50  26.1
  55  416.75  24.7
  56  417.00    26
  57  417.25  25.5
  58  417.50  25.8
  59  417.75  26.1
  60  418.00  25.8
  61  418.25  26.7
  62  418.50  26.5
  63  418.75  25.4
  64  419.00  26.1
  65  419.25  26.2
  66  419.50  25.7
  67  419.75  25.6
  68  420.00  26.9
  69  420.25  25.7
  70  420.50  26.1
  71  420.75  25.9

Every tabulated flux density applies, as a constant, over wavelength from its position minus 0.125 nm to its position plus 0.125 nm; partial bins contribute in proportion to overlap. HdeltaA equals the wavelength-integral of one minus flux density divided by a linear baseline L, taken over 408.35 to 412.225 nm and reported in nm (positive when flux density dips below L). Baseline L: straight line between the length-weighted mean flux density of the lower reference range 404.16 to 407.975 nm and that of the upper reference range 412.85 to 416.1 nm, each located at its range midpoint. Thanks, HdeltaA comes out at 0.73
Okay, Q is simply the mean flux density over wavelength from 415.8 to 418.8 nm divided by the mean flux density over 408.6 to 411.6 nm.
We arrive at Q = 1.30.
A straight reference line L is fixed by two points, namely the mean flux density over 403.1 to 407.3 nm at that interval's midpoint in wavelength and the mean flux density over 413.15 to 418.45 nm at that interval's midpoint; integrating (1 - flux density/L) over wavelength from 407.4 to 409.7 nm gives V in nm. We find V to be 0.22 nm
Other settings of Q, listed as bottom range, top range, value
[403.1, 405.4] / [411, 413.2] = 0.91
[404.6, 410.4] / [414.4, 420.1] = 1.09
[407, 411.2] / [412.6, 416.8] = 1.18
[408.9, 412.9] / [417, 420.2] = 1.22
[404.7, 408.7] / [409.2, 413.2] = 0.84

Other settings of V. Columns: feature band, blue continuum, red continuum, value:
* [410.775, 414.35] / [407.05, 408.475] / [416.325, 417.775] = 0.14 nm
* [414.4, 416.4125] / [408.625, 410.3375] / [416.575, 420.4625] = -0.18 nm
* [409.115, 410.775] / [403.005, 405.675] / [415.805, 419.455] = 0.52 nm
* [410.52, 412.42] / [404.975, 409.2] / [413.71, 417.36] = 0.21 nm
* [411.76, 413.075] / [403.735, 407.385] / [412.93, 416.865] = 0.03 nm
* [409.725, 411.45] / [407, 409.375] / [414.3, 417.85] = 0.45 nm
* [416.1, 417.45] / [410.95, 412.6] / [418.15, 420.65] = -0.02 nm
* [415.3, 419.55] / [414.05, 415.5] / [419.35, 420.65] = -0.03 nm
